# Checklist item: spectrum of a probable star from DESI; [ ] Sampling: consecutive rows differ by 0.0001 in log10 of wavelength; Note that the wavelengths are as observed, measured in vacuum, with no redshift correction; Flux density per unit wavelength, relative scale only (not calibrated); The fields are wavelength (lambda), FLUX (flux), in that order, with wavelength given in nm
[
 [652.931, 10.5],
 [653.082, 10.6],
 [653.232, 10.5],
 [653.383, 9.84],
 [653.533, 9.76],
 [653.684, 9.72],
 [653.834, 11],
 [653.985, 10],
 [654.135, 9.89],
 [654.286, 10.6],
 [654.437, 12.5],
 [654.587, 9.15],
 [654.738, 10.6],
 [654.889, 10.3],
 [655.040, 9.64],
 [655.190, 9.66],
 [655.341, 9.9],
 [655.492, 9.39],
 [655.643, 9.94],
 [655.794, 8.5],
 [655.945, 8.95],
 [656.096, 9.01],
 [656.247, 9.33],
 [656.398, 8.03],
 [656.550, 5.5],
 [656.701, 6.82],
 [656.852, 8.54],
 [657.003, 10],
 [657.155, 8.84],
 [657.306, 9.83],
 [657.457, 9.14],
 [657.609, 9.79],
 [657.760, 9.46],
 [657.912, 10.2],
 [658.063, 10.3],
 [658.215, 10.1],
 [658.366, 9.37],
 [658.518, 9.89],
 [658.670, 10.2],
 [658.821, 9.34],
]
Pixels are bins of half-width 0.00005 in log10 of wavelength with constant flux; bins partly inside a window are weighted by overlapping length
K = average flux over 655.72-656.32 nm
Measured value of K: 8.95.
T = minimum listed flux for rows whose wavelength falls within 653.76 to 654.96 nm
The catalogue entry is 9.15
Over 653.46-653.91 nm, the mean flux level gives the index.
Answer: 10.2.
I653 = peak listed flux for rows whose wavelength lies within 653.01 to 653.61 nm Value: 10.6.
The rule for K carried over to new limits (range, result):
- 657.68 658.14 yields 9.98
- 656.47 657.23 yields 7.93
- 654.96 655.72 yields 9.71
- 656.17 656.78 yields 7.43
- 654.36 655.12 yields 10.4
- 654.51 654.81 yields 9.9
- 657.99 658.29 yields 10.2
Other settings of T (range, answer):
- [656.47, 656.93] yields 5.5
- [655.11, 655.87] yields 8.5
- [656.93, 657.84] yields 8.84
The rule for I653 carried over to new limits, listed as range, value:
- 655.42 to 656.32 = 9.94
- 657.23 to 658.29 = 10.3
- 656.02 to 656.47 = 9.33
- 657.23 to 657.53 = 9.83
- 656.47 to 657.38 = 10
